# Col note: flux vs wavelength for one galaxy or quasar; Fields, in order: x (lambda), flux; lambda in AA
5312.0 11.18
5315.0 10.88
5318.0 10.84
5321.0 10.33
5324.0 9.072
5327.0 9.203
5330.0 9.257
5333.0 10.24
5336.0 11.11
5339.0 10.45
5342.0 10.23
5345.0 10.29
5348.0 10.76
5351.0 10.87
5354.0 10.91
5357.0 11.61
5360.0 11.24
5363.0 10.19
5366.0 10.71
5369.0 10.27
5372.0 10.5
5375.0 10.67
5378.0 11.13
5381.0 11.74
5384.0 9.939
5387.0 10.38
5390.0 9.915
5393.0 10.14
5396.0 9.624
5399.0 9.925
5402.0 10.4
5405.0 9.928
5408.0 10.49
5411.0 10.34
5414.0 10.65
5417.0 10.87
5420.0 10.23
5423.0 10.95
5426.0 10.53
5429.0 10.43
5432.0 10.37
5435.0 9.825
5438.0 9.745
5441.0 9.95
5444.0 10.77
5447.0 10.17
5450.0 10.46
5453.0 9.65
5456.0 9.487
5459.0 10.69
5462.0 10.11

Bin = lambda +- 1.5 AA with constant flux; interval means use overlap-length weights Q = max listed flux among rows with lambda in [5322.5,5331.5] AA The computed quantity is 9.257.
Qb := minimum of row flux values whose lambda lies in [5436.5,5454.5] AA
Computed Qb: 9.65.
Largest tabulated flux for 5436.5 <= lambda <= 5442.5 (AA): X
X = 9.95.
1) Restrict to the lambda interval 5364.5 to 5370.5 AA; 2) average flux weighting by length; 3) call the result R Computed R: 10.5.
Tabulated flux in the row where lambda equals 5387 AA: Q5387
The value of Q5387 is 10.38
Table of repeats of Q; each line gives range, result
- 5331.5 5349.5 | 11.11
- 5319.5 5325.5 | 10.33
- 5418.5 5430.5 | 10.95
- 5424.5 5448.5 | 10.77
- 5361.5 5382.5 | 11.74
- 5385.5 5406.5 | 10.4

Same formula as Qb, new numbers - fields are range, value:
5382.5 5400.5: 9.624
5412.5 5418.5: 10.65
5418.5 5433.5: 10.23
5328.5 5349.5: 9.257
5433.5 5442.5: 9.745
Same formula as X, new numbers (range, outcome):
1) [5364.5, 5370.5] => 10.71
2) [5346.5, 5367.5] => 11.61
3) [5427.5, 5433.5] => 10.43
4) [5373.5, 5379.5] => 11.13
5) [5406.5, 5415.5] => 10.65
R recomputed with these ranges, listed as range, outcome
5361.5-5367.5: 10.5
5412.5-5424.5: 10.7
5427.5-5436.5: 10.2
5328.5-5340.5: 10.3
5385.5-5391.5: 10.1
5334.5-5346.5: 10.5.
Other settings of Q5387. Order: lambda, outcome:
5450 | 10.46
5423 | 10.95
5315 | 10.88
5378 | 11.13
